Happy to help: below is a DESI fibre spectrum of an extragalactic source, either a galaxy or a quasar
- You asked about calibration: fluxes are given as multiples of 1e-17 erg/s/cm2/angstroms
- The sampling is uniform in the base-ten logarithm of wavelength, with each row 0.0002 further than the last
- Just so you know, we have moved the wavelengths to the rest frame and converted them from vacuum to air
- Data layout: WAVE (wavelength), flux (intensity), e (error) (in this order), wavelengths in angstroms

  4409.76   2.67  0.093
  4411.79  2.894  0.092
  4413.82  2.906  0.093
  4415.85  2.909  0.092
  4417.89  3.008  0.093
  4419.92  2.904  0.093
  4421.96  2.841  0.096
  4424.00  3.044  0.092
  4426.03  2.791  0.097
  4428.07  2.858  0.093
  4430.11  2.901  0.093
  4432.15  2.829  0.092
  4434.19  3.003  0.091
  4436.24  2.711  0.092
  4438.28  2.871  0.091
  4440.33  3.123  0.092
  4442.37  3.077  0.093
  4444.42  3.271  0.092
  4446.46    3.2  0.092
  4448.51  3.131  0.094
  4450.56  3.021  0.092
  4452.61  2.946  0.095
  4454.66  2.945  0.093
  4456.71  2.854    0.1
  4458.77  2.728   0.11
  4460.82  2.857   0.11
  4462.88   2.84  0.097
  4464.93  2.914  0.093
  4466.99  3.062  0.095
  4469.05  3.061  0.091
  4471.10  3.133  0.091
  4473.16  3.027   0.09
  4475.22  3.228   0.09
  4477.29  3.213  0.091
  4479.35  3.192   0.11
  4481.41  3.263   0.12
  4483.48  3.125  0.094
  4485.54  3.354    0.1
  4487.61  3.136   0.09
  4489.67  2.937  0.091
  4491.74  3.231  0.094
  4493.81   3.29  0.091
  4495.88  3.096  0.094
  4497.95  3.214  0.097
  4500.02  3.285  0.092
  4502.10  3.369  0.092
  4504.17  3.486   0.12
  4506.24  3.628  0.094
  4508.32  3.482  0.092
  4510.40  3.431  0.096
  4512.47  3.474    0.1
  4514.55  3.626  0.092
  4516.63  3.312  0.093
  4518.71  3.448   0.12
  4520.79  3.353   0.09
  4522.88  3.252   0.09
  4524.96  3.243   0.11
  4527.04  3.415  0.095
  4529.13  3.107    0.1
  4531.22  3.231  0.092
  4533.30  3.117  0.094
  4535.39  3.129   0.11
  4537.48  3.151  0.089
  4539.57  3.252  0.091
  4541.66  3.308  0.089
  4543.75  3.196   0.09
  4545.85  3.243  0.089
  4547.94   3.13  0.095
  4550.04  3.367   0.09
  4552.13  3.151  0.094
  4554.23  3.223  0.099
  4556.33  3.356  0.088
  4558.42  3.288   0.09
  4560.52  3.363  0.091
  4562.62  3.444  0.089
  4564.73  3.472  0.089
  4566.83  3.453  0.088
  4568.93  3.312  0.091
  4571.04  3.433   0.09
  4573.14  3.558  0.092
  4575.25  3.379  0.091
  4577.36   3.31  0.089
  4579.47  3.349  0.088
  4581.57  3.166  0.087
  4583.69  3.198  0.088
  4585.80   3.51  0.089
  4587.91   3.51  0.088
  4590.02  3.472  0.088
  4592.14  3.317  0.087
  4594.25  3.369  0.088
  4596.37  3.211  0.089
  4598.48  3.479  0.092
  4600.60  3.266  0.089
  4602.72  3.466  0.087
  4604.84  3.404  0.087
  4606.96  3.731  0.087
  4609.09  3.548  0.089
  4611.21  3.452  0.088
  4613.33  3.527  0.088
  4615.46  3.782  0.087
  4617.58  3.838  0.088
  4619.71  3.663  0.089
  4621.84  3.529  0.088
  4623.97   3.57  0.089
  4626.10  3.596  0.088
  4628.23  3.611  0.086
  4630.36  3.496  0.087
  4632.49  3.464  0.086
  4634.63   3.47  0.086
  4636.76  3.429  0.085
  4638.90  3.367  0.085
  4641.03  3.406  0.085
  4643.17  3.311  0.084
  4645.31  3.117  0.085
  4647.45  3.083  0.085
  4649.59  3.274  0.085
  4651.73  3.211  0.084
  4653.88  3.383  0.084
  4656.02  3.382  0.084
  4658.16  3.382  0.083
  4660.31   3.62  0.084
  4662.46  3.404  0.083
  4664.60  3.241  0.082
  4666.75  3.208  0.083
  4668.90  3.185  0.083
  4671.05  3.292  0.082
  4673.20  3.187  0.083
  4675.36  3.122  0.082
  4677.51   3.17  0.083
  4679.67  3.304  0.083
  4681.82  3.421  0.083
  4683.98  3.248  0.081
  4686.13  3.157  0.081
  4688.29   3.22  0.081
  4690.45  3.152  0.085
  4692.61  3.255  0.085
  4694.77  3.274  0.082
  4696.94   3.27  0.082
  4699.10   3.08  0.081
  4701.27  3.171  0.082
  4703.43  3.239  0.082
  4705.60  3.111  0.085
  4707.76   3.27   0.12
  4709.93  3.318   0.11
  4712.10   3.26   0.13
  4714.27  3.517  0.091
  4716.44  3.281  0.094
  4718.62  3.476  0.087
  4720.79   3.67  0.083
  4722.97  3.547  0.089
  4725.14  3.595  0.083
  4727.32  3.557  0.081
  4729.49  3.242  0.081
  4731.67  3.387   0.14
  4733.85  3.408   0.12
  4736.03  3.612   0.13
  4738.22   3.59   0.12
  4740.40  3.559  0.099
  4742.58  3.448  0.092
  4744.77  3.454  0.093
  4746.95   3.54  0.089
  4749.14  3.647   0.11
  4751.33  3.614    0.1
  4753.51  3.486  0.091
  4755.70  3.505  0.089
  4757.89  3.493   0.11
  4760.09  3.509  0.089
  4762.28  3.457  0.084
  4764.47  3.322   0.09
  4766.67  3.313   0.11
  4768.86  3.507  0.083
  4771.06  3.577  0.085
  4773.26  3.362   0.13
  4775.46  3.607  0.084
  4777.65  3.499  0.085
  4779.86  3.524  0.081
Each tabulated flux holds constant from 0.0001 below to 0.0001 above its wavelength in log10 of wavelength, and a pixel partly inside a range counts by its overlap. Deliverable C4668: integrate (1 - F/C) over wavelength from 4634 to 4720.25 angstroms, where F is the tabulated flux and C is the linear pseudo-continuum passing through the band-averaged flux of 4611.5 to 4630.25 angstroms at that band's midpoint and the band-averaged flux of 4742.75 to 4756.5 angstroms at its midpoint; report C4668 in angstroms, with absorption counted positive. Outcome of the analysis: 7.3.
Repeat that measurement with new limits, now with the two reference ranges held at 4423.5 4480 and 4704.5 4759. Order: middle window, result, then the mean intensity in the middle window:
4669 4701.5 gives 1.6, 3.22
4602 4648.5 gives -3.0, 3.49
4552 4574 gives -1.4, 3.38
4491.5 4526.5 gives -3.2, 3.37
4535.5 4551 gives -0.4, 3.23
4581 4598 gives -0.7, 3.35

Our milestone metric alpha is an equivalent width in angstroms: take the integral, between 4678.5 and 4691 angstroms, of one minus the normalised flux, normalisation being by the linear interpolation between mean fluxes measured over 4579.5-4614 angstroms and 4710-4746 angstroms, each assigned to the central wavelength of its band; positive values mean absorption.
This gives 0.7 angstroms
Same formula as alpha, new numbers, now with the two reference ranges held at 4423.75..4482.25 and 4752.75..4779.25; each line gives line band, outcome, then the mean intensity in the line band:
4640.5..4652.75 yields 0.24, 3.23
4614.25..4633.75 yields -2.14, 3.61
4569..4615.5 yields -3.02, 3.42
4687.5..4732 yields 0.76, 3.33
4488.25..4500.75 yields -0.44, 3.17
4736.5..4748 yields -0.30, 3.52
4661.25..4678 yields 0.48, 3.23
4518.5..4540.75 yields -0.87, 3.24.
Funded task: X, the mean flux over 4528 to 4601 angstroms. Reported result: 3.31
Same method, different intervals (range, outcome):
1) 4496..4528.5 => 3.39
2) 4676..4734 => 3.32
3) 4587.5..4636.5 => 3.51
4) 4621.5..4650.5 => 3.41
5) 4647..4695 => 3.27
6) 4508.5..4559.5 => 3.29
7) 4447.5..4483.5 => 3.03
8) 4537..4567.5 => 3.29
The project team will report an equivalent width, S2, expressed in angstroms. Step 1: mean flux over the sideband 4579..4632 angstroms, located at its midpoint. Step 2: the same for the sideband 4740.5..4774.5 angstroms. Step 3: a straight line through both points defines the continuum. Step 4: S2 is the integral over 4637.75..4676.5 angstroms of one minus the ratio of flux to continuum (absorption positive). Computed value 2.19 angstroms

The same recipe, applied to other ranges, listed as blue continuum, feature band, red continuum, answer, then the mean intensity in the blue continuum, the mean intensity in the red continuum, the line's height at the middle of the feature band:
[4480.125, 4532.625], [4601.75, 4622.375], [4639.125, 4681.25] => -1.9 angstroms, 3.31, 3.28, 3.29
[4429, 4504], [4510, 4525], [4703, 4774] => -1.2 angstroms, 3.07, 3.45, 3.14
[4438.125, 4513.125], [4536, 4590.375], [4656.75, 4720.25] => -2.1 angstroms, 3.15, 3.27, 3.2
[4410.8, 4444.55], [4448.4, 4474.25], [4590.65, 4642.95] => 0.6 angstroms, 2.93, 3.5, 3.03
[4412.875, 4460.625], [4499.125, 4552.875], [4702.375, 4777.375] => -3.8 angstroms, 2.95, 3.46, 3.1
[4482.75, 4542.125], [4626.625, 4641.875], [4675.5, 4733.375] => -0.7 angstroms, 3.29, 3.31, 3.31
